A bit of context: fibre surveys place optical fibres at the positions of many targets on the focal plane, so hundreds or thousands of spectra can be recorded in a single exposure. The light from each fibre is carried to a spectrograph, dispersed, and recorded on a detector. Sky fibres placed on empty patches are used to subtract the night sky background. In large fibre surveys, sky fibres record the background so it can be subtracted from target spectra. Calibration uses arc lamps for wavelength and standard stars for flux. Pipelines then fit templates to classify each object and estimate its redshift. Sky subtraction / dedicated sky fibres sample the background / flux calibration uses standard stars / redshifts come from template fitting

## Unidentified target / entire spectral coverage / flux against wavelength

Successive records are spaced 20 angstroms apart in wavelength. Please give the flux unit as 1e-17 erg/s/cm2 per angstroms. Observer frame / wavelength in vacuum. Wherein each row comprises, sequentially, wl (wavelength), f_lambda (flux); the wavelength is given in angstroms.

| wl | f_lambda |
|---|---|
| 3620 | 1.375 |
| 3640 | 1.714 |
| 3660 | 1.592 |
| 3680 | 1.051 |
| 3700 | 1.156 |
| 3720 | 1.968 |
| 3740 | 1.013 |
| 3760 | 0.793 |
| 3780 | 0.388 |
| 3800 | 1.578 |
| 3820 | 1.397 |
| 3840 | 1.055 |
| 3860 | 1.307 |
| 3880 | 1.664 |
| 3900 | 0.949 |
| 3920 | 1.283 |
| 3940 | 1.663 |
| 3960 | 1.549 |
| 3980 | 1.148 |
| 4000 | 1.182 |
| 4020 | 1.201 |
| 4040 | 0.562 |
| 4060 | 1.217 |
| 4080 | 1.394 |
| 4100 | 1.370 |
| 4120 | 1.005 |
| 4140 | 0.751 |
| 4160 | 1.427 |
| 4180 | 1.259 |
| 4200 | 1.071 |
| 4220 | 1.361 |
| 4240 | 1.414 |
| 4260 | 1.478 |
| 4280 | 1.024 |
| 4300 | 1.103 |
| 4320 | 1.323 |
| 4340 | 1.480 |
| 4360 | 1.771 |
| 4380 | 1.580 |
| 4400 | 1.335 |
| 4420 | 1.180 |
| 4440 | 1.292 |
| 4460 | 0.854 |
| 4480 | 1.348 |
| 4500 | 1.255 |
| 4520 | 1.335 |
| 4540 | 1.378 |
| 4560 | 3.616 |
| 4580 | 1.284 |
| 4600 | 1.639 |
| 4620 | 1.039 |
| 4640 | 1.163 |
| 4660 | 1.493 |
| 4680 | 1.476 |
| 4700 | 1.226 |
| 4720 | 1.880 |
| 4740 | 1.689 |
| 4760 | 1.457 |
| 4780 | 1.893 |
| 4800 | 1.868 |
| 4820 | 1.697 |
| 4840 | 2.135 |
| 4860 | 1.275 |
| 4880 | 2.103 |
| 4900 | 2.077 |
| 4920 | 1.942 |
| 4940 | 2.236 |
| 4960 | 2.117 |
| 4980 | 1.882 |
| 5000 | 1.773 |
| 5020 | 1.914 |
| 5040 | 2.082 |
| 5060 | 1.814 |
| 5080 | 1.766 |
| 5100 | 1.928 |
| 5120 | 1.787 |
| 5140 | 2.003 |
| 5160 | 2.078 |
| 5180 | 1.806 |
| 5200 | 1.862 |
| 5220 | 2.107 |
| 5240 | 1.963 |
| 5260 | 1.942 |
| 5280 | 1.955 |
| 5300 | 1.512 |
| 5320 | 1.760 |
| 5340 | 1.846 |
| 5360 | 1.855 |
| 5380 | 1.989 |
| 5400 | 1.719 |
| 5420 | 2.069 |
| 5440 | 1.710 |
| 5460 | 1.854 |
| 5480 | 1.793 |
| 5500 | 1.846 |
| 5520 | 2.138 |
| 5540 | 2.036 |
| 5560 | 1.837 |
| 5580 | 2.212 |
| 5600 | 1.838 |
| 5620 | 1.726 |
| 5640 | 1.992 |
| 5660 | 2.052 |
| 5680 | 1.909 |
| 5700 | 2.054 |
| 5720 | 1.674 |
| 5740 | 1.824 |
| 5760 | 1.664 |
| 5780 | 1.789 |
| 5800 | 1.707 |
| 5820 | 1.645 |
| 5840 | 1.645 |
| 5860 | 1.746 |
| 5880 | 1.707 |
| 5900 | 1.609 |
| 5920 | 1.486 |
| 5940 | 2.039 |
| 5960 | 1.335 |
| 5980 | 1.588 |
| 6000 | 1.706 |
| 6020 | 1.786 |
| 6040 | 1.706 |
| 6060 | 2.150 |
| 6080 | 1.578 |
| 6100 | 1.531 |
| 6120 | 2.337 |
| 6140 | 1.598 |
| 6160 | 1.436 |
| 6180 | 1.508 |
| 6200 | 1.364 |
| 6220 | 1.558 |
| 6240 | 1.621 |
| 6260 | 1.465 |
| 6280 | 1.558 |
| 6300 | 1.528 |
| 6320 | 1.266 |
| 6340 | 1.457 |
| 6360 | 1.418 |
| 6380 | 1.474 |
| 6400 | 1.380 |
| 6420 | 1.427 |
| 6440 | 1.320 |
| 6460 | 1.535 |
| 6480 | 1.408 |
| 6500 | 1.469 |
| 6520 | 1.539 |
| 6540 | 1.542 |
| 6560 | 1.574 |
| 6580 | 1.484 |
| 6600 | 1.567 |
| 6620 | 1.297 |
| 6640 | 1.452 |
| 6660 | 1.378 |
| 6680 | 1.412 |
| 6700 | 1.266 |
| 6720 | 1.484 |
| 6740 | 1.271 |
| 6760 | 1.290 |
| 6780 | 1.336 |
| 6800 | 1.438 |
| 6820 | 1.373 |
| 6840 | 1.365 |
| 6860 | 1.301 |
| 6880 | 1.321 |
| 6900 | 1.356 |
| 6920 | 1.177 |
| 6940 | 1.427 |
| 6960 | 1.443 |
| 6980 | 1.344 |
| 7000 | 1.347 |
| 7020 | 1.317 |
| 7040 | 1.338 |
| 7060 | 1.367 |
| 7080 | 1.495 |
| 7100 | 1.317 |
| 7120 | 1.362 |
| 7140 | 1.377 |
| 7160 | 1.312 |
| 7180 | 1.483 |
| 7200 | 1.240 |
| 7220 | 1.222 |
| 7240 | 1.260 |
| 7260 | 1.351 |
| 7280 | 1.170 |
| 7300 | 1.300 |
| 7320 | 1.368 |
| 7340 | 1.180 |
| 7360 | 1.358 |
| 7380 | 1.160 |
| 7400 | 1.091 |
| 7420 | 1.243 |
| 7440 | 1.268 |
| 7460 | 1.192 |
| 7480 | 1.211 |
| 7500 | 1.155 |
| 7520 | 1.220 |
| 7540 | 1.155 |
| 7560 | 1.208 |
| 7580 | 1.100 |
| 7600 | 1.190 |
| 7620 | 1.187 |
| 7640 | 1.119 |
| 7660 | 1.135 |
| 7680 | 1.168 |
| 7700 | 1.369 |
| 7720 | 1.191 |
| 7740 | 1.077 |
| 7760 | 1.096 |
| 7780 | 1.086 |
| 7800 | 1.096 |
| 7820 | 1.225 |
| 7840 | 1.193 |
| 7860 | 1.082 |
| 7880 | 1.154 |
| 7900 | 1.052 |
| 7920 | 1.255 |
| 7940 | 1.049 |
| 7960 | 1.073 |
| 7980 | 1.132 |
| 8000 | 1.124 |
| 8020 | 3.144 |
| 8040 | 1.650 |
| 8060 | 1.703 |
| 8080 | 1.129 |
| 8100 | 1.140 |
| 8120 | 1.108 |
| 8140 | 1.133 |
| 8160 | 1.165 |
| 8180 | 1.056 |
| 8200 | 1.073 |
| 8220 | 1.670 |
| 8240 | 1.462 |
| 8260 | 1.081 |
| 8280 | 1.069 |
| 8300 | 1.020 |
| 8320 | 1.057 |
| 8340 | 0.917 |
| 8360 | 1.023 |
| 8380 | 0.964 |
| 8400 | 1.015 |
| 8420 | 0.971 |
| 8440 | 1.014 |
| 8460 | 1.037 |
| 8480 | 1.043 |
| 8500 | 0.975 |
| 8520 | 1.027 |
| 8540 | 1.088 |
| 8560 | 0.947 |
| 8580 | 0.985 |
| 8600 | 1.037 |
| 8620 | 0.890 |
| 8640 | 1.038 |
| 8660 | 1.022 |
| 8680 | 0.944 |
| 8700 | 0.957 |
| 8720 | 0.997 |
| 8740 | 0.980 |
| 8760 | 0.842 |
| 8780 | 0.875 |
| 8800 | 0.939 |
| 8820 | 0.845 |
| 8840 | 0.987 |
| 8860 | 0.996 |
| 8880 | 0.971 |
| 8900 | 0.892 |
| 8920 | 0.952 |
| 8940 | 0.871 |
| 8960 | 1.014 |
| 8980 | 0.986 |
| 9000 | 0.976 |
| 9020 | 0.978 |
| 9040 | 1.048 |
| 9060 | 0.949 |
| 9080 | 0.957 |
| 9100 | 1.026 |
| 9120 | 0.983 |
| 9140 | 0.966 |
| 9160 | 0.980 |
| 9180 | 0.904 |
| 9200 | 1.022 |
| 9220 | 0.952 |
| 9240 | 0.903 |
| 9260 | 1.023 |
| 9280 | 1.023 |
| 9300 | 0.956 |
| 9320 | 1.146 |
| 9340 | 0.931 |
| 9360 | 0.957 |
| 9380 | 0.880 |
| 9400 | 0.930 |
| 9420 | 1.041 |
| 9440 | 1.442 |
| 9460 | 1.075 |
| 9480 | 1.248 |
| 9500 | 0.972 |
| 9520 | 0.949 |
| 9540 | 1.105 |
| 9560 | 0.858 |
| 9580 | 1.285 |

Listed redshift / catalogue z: 0.22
